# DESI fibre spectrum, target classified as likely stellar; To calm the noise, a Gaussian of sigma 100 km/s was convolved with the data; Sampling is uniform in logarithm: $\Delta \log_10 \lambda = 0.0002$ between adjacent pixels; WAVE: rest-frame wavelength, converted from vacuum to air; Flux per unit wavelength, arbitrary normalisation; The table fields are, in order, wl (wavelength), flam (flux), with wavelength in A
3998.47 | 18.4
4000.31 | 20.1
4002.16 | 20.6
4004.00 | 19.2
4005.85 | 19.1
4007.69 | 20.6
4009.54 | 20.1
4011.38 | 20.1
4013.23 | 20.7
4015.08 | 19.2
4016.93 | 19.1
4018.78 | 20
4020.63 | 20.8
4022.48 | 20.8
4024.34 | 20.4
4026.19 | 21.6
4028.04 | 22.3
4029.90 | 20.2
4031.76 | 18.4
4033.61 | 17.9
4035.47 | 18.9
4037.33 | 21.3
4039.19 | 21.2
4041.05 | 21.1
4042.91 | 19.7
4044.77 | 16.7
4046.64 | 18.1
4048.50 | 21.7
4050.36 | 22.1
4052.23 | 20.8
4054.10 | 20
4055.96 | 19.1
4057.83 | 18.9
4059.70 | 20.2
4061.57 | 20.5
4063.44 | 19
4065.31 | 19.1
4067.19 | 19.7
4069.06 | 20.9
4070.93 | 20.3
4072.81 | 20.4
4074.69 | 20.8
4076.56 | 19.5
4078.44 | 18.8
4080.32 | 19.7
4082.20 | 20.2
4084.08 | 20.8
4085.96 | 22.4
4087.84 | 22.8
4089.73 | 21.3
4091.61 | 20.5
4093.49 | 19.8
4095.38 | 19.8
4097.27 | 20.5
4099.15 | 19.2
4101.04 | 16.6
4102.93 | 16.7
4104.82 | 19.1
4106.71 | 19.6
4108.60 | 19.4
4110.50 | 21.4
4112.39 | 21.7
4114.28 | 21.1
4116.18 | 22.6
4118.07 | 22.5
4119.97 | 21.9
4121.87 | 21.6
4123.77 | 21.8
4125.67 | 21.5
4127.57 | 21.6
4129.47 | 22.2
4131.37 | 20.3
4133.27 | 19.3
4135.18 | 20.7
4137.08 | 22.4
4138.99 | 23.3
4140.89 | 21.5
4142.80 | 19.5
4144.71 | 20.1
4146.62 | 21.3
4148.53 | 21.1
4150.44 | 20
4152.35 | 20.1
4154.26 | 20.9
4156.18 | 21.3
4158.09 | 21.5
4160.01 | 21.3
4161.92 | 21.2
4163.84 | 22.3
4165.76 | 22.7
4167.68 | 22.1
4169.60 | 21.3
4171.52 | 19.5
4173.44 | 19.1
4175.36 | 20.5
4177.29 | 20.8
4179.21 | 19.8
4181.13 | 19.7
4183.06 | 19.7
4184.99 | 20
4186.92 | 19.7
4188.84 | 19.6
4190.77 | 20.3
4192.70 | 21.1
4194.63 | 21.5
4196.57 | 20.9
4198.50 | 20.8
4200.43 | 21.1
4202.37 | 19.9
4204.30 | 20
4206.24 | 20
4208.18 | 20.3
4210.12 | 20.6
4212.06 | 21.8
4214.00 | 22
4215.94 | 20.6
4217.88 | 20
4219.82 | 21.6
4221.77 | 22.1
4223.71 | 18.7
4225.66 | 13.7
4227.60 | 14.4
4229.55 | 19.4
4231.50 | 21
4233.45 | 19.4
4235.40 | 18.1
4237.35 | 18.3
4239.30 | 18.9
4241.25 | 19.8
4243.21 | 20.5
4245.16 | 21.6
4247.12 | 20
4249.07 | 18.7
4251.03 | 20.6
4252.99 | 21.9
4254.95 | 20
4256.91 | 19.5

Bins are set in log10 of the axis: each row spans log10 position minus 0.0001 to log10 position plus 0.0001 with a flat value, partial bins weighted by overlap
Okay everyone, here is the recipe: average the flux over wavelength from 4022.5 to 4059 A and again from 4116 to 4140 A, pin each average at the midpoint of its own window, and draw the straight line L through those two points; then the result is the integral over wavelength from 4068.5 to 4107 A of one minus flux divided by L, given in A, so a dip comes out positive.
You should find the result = 1.7 A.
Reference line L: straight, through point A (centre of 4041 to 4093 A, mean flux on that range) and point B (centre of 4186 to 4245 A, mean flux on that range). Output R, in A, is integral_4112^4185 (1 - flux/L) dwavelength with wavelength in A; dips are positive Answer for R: -3.9 A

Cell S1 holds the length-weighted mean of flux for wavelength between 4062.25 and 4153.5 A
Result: 20.6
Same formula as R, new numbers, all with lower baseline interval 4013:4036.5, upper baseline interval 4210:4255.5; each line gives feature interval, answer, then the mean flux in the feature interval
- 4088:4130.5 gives -1.5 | 20.6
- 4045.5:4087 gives -0.4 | 20.1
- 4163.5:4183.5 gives -0.9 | 20.7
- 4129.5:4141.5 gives -0.9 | 21.3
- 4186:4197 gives -0.4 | 20.5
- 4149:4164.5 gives -1.0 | 21.1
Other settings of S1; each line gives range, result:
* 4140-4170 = 21.1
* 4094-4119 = 20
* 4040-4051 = 19.9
